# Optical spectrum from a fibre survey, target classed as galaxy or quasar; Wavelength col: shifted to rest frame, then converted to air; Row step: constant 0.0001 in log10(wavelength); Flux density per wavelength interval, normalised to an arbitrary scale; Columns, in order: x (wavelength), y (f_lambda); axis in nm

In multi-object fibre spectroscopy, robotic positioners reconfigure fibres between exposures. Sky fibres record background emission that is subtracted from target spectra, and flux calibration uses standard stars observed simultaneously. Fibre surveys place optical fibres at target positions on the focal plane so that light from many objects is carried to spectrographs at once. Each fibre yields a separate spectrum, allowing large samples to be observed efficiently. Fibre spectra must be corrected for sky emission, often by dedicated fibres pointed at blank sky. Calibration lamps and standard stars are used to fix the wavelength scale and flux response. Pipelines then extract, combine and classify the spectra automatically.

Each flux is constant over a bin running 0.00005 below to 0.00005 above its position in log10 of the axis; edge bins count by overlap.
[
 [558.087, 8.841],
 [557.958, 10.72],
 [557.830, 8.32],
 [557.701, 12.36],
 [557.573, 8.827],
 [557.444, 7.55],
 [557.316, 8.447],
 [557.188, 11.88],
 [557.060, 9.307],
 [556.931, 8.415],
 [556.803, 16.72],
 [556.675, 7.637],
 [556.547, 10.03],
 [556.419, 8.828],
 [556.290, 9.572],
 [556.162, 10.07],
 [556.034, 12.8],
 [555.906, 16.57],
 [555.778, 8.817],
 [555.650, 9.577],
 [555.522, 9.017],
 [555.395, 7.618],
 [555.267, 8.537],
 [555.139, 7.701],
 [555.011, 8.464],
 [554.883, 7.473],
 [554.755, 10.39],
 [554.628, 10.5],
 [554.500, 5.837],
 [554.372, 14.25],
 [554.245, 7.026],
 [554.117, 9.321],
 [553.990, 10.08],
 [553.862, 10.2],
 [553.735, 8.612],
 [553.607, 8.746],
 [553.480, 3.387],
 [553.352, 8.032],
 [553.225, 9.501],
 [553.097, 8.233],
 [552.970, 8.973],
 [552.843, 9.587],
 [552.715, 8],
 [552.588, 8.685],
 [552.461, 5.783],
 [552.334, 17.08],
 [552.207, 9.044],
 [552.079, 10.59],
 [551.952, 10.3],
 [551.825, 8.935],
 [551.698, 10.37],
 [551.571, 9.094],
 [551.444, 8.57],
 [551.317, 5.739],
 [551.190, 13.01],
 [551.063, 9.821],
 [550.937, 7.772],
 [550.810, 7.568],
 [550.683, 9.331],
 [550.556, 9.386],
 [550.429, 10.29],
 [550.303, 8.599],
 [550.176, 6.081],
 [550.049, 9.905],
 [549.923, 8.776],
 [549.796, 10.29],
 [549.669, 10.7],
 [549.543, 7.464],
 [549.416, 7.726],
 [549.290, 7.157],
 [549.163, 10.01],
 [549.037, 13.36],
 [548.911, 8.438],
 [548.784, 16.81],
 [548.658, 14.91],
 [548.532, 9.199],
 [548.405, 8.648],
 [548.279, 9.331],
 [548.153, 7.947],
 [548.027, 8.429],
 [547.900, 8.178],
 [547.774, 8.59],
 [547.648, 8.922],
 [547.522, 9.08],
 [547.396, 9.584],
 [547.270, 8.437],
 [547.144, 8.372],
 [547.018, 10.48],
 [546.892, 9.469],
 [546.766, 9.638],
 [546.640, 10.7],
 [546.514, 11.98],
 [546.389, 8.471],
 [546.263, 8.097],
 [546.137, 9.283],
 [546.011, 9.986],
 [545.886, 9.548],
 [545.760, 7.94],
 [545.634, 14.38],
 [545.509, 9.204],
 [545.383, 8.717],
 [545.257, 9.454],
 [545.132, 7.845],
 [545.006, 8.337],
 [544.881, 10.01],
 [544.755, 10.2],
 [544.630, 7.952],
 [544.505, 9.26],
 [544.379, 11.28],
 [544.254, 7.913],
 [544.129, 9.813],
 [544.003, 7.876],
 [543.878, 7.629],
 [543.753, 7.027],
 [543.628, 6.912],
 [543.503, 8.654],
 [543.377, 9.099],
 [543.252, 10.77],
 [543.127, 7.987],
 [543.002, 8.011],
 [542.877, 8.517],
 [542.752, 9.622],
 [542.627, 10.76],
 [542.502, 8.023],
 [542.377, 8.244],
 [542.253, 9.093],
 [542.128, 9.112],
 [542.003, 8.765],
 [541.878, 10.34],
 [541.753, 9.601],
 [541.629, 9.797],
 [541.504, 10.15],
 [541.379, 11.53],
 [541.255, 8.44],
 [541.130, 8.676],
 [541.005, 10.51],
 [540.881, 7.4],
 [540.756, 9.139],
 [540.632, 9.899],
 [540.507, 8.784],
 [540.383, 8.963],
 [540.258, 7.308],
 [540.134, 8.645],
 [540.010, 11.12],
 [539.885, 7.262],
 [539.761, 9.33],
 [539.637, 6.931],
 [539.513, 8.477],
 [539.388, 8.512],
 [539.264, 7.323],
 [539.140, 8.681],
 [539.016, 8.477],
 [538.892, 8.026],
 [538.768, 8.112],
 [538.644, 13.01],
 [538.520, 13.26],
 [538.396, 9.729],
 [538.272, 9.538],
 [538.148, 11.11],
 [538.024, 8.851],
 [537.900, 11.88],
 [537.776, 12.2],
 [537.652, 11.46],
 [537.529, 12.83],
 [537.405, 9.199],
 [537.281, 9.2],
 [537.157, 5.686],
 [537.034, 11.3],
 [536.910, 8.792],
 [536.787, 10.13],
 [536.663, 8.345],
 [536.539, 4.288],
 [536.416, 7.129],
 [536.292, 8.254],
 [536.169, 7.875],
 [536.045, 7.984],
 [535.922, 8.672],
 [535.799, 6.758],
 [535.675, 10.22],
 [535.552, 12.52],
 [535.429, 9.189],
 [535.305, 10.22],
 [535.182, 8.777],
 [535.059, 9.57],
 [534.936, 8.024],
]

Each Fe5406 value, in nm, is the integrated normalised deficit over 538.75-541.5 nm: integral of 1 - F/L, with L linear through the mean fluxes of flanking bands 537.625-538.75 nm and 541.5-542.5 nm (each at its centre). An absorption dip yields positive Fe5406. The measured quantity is 0.37 nm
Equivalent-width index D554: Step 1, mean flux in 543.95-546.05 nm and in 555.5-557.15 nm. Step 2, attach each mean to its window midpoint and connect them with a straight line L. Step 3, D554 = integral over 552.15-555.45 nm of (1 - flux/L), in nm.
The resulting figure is 0.464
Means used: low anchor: 9.4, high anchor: 10.6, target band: 8.89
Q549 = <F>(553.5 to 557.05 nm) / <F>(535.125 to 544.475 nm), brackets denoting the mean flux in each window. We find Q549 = 1.06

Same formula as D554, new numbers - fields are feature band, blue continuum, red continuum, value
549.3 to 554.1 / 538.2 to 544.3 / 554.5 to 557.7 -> 0.26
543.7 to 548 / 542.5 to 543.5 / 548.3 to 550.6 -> 0.11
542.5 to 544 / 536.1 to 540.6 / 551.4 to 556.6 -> 0.11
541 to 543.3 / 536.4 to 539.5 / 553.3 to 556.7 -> 0.03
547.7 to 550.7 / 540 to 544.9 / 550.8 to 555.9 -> -0.16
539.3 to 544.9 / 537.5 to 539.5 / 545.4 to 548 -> 0.50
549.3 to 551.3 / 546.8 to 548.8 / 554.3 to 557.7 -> 0.14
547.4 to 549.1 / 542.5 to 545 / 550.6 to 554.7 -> -0.21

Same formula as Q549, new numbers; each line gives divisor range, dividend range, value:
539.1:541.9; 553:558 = 1.05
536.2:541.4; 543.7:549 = 1.03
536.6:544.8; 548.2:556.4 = 1.02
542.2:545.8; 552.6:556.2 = 1.02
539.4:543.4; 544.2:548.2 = 1.03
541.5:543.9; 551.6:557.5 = 1.07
